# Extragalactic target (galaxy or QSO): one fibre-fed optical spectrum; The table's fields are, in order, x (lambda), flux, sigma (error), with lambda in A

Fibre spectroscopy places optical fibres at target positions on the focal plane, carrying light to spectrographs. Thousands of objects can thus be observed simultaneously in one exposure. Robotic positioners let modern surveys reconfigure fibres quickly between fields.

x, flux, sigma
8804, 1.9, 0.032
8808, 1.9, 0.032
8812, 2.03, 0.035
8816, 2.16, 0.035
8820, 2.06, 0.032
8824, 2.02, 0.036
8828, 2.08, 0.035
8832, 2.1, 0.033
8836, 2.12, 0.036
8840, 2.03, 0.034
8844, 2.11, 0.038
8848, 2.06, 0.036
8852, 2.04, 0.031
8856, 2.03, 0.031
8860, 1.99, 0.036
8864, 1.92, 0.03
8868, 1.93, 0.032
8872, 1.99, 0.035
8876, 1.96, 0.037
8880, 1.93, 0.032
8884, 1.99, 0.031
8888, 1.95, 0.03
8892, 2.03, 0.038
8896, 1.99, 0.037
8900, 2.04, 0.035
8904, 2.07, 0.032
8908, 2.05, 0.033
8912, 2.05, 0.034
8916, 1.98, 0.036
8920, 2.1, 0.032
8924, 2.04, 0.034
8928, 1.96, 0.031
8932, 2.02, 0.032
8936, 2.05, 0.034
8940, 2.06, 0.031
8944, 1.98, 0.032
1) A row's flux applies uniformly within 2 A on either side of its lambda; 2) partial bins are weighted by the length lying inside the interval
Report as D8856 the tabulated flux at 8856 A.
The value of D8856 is 2.03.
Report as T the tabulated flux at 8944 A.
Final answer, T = 1.98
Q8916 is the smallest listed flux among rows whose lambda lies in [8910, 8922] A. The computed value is 1.98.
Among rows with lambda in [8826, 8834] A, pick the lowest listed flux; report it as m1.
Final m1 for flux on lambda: 2.08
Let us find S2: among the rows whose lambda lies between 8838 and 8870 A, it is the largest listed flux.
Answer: 2.11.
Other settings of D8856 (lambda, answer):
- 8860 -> 1.99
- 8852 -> 2.04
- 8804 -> 1.9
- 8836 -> 2.12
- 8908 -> 2.05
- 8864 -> 1.92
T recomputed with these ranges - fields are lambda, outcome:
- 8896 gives 1.99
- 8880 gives 1.93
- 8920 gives 2.1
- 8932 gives 2.02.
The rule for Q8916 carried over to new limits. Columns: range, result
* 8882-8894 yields 1.95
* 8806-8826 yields 1.9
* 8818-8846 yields 2.02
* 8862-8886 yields 1.92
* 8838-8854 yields 2.03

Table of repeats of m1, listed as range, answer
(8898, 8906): 2.04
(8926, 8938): 1.96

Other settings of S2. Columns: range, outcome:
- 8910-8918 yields 2.05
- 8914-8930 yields 2.1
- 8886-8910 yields 2.07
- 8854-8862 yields 2.03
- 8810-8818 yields 2.16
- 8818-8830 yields 2.08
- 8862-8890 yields 1.99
